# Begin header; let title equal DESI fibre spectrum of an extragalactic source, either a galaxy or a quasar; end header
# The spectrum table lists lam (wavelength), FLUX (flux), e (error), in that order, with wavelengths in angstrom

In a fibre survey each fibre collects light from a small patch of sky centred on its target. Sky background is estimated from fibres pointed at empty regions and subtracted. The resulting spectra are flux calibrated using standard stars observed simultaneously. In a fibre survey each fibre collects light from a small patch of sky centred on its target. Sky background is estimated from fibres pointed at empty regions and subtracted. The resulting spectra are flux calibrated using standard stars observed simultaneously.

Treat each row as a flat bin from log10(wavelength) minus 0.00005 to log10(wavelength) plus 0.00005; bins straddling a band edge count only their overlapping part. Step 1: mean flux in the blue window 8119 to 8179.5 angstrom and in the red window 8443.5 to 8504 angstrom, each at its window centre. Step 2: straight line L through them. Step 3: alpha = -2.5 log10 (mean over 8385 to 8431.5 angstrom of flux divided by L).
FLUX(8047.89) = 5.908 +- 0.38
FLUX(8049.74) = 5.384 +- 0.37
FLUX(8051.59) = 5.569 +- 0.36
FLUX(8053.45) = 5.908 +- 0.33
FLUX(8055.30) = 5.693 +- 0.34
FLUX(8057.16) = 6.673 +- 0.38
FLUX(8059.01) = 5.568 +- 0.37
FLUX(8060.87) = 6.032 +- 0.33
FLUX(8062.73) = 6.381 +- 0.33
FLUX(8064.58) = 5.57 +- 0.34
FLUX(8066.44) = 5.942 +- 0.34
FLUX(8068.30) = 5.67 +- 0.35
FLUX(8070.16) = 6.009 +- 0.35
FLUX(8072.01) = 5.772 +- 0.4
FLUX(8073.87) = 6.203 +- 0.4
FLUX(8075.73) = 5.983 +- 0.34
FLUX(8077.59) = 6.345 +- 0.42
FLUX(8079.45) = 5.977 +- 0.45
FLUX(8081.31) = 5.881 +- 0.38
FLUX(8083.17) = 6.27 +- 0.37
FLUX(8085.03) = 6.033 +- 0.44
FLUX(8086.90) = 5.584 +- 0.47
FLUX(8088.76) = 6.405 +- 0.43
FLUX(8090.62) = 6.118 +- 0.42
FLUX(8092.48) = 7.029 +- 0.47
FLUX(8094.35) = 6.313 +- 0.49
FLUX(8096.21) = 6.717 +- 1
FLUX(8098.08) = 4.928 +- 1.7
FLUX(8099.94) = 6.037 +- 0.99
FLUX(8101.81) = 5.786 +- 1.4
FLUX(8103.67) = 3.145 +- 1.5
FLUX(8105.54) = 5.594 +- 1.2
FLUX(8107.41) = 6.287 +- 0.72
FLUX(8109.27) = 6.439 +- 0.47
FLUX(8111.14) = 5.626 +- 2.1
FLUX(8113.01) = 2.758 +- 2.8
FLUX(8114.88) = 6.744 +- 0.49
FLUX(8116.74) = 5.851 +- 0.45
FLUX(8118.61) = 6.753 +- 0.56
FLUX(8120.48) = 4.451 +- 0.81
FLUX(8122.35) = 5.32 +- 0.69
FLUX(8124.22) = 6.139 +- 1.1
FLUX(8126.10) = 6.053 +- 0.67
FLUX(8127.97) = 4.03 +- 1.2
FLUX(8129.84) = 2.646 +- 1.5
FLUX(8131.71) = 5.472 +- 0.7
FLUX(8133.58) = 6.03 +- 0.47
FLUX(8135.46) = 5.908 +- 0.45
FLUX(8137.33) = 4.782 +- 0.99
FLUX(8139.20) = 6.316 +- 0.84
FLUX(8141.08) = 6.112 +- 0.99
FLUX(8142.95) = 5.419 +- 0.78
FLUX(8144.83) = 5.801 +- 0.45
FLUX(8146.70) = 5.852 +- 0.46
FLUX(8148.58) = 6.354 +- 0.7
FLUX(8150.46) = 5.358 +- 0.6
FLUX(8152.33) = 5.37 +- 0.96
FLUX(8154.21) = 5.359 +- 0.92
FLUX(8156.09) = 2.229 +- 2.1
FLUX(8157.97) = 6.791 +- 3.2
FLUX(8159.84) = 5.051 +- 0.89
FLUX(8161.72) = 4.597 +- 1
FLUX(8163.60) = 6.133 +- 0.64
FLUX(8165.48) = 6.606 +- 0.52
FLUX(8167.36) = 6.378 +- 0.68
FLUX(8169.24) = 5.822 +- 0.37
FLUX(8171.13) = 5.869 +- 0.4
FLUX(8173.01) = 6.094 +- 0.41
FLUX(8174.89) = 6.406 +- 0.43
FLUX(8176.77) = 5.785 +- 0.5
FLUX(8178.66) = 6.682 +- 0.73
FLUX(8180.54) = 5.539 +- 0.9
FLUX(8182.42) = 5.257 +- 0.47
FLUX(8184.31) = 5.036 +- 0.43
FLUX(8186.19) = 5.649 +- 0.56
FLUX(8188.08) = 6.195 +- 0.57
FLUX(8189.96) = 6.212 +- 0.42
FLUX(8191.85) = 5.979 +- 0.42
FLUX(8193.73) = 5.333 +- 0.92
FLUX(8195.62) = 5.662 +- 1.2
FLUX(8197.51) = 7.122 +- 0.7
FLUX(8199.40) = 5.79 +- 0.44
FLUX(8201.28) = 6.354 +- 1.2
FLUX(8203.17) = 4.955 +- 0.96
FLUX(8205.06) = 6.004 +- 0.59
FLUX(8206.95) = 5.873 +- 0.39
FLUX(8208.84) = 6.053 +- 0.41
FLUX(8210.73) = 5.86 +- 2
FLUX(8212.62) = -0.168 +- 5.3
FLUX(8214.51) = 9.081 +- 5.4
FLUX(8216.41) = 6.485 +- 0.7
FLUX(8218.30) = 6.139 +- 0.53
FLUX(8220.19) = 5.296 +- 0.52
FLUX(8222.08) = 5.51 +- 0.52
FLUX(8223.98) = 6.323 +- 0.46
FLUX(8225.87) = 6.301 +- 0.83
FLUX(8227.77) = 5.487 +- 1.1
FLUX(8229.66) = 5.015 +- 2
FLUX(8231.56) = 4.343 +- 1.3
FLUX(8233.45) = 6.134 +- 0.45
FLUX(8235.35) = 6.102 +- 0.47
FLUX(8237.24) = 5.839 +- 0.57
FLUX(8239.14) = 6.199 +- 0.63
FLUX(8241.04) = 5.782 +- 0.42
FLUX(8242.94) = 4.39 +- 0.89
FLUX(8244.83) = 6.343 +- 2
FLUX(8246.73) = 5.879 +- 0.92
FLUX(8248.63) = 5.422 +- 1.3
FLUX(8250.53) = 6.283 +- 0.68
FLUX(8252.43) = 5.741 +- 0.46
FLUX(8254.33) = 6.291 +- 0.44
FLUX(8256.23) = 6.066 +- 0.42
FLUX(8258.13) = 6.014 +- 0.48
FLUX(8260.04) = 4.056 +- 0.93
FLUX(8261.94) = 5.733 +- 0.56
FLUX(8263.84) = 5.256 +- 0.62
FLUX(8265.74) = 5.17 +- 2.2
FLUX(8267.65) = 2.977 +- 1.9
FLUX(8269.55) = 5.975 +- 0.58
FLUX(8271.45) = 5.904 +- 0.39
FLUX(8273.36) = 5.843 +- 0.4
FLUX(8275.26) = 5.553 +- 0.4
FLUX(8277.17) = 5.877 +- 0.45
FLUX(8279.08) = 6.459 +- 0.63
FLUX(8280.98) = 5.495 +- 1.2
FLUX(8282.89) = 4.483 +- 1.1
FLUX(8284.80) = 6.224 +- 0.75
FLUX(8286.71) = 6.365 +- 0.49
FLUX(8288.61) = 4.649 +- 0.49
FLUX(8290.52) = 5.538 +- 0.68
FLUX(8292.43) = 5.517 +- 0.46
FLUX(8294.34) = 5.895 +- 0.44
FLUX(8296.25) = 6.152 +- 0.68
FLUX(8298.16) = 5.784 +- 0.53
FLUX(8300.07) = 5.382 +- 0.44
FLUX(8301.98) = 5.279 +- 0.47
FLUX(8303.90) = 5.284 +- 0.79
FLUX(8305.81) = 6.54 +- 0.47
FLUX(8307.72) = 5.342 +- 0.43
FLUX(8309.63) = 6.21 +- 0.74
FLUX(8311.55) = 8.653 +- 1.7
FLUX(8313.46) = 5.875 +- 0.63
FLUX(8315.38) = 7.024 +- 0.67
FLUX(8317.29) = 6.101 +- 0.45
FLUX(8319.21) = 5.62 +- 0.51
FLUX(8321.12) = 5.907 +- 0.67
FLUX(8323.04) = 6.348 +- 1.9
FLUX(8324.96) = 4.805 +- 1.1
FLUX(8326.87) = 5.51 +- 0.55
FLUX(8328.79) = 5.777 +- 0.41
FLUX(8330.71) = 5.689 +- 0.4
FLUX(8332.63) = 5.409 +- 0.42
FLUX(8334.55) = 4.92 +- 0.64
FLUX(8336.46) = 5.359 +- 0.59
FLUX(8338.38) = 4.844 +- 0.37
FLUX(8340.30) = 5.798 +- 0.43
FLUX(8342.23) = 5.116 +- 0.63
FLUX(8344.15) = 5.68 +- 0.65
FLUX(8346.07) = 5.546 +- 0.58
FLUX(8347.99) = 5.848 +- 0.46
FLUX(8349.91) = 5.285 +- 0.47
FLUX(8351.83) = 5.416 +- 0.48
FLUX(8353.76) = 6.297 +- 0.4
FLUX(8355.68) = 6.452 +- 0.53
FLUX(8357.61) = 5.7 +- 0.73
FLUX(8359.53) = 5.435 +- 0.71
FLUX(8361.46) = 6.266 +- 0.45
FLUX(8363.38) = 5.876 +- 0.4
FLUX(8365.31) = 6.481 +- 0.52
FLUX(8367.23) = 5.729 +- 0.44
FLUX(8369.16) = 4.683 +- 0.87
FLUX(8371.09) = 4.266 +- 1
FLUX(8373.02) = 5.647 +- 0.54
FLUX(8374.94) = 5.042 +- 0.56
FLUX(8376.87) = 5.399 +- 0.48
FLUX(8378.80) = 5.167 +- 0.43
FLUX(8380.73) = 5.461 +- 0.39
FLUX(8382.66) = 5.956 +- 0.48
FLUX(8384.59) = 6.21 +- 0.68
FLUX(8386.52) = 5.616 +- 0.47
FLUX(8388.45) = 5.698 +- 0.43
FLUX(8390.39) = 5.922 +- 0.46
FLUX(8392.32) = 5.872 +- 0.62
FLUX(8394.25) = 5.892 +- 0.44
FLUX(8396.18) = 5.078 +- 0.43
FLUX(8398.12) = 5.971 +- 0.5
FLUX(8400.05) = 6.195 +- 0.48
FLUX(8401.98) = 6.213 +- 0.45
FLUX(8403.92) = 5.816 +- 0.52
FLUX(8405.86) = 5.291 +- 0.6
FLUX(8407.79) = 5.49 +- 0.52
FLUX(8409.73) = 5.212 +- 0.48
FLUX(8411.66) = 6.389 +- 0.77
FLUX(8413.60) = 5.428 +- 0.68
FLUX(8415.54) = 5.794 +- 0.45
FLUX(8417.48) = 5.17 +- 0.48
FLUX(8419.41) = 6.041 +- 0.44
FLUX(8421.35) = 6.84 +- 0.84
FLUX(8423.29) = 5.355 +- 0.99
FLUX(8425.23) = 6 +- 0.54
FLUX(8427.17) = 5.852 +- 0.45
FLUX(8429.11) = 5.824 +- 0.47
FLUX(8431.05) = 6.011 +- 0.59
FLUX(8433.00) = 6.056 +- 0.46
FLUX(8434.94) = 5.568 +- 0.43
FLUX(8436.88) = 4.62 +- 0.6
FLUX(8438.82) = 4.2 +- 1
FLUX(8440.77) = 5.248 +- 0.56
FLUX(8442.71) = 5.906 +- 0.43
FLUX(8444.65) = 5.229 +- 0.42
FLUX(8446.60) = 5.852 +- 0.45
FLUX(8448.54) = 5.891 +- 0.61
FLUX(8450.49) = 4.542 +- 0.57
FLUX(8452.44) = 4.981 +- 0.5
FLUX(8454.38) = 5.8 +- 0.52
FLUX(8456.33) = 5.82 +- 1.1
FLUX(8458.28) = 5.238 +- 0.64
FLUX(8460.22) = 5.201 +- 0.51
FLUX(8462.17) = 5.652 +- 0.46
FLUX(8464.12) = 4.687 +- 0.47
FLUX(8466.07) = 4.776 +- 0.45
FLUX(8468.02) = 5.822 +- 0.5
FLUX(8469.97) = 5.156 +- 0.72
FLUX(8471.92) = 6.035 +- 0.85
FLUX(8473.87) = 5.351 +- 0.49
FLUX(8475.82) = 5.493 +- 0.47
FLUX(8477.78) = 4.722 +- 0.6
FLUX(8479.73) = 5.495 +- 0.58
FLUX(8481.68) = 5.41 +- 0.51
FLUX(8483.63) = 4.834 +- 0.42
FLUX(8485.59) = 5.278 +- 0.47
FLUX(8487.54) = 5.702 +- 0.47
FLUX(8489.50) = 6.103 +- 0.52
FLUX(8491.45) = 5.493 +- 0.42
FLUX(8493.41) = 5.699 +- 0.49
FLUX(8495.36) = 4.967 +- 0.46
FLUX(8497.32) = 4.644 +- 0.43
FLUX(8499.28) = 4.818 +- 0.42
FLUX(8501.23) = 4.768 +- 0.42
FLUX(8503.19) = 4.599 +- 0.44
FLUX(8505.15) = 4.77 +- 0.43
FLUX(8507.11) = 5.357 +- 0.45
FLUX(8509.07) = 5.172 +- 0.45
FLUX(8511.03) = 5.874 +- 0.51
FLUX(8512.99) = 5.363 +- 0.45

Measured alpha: -0.09 mag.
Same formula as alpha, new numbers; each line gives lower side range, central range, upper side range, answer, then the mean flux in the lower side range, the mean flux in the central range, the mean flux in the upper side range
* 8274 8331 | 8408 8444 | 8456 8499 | -0.030 mag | 5.85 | 5.63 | 5.33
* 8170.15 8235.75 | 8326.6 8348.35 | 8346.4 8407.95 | 0.049 mag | 5.76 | 5.44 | 5.68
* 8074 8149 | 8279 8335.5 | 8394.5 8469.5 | -0.037 mag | 5.68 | 5.8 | 5.55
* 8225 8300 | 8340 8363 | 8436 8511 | -0.055 mag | 5.6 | 5.74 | 5.25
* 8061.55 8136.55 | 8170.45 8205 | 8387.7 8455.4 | -0.038 mag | 5.7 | 5.89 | 5.63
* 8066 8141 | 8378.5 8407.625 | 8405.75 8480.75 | -0.047 mag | 5.69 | 5.76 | 5.49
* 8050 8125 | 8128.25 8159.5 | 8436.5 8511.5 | 0.082 mag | 5.83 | 5.33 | 5.26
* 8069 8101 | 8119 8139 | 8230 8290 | 0.153 mag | 6.09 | 5.17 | 5.57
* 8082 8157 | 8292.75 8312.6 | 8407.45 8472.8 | -0.095 mag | 5.54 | 6.03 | 5.52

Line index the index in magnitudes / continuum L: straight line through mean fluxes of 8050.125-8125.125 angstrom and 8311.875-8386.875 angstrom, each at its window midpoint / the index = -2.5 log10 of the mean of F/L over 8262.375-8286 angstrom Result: 0.05 mag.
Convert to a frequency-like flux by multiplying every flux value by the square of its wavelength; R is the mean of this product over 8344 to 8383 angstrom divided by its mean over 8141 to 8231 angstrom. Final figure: 1.02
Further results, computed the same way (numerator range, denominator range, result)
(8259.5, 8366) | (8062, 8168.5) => 1.05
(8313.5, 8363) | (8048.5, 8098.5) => 1.01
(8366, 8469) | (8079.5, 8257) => 1.03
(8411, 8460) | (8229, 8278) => 1.05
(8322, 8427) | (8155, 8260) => 1.03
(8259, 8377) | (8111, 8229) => 1.04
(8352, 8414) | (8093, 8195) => 1.08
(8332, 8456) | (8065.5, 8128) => 1.04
